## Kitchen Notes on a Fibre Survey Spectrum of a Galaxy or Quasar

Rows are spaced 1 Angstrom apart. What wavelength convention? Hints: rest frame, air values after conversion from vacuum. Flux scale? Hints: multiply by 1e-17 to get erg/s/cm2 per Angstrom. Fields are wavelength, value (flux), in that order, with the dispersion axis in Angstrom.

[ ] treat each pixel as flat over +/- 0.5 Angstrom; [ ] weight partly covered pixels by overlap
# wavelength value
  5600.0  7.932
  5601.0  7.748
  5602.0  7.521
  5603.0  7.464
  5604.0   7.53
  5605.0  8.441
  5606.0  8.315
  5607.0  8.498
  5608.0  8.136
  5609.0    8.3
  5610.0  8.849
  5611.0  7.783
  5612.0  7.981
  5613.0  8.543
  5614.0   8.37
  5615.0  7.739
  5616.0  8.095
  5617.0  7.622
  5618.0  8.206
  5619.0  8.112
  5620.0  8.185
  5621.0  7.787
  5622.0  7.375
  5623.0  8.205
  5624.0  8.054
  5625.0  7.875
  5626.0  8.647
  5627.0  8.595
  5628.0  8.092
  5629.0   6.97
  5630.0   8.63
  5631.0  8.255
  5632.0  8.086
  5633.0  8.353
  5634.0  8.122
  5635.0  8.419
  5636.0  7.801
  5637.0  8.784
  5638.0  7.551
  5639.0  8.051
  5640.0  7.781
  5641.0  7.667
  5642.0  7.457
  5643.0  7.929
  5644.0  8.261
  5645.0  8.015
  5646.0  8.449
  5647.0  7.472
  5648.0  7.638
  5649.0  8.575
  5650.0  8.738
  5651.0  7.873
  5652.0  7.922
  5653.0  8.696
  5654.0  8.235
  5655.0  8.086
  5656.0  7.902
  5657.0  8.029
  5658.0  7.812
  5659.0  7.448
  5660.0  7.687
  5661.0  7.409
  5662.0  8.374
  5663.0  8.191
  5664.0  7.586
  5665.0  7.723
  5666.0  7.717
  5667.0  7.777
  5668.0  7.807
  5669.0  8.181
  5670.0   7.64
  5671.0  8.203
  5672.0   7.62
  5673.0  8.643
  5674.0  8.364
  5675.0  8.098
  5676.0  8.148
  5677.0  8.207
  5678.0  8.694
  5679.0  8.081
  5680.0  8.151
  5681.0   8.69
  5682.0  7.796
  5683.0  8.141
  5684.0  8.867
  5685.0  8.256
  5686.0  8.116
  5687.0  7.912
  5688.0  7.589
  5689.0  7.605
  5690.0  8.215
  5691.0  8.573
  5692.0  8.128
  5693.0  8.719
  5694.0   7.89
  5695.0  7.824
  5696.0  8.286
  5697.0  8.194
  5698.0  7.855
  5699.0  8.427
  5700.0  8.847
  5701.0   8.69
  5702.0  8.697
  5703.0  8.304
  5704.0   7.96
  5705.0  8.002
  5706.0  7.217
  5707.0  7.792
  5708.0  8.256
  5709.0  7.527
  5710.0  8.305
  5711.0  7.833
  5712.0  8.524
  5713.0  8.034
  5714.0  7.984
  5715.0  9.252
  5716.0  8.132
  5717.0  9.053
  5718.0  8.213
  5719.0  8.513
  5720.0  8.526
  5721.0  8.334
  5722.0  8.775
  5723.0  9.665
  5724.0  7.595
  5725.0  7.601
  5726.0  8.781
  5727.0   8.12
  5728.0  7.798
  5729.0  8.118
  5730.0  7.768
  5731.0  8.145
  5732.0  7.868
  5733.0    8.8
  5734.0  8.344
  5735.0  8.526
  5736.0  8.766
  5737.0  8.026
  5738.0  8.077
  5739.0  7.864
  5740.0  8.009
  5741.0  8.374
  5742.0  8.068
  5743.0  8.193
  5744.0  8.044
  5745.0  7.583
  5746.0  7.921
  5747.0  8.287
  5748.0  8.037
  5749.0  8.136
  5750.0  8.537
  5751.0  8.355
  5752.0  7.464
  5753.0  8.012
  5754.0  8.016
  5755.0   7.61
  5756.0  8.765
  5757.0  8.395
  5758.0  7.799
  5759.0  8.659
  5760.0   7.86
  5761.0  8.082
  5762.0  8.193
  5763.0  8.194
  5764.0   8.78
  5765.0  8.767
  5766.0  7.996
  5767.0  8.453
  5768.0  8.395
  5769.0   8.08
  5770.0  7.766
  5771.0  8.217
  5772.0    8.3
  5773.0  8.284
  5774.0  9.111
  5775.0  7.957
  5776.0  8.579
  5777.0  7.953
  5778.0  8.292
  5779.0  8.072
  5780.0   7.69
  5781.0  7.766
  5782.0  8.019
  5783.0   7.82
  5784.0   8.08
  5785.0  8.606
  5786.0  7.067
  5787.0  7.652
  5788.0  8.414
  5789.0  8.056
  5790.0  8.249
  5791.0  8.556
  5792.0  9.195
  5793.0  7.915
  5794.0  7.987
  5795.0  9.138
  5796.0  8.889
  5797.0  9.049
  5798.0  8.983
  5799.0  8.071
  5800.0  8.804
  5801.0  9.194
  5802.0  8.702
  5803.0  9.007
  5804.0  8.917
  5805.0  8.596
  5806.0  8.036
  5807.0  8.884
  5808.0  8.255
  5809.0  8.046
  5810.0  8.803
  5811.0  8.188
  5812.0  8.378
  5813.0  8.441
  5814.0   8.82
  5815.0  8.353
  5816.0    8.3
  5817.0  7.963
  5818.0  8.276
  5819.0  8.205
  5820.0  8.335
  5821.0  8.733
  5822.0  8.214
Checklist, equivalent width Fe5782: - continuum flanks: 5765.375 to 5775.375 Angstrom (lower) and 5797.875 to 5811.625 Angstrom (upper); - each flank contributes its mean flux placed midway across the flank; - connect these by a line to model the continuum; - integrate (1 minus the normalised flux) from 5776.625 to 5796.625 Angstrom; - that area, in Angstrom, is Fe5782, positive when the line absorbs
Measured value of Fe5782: 0.6 Angstrom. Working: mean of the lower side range 8.27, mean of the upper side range 8.59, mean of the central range 8.18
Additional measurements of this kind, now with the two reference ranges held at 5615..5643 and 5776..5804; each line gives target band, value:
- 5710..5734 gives -0.3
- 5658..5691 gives 0.3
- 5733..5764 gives 0.4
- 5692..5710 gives 0.0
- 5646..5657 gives -0.1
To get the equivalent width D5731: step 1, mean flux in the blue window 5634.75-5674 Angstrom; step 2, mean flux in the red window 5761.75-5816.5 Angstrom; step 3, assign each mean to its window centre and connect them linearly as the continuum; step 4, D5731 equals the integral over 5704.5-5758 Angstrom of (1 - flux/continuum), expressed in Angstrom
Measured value 0.1 Angstrom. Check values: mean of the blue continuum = 7.98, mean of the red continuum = 8.37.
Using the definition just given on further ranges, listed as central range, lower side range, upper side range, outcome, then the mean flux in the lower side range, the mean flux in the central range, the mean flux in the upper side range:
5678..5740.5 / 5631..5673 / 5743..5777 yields -1.00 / 7.99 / 8.23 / 8.2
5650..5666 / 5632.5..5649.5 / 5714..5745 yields 0.24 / 8.02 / 7.95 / 8.29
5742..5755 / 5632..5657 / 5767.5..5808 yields 0.39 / 8.07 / 8.03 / 8.36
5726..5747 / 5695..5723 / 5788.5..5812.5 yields 0.60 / 8.3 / 8.14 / 8.58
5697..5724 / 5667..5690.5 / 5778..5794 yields -0.69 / 8.12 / 8.32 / 8.08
